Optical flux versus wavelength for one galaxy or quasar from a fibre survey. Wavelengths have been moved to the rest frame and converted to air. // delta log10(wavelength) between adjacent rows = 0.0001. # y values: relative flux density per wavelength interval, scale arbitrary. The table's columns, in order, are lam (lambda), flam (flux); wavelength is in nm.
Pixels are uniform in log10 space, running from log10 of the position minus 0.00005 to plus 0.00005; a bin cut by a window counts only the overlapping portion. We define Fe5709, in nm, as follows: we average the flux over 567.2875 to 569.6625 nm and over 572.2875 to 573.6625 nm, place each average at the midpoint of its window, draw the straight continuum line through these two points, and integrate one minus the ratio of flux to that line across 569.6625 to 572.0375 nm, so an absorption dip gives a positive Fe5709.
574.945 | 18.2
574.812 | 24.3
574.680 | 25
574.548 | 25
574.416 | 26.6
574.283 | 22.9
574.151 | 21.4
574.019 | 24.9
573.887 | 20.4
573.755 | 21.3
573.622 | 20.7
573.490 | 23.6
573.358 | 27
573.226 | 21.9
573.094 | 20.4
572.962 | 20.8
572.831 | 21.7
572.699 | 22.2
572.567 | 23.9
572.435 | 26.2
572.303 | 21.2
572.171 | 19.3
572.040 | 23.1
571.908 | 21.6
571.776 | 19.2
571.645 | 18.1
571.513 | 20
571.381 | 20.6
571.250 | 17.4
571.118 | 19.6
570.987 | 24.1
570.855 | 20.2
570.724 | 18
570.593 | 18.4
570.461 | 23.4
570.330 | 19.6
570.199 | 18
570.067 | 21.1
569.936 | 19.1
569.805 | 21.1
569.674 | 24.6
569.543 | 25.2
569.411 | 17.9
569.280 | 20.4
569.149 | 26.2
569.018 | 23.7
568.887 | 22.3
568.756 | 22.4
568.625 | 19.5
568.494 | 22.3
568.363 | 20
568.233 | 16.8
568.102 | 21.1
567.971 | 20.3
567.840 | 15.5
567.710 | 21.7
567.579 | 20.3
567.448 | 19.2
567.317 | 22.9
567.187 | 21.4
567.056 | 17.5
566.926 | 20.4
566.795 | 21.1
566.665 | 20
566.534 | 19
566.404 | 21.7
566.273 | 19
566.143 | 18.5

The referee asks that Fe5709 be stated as 0.189 nm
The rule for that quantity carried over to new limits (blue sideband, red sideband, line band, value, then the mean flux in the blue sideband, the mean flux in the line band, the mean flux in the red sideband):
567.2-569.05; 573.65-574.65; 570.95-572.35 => 0.113 nm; 20.5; 20.3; 23.2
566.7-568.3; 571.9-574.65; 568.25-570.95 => -0.030 nm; 19.9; 21.1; 22.7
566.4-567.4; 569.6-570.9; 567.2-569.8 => -0.099 nm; 20.4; 21.2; 20.4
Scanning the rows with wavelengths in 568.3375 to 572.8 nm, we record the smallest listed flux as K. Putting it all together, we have 17.4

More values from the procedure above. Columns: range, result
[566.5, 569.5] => 15.5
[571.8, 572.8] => 19.3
